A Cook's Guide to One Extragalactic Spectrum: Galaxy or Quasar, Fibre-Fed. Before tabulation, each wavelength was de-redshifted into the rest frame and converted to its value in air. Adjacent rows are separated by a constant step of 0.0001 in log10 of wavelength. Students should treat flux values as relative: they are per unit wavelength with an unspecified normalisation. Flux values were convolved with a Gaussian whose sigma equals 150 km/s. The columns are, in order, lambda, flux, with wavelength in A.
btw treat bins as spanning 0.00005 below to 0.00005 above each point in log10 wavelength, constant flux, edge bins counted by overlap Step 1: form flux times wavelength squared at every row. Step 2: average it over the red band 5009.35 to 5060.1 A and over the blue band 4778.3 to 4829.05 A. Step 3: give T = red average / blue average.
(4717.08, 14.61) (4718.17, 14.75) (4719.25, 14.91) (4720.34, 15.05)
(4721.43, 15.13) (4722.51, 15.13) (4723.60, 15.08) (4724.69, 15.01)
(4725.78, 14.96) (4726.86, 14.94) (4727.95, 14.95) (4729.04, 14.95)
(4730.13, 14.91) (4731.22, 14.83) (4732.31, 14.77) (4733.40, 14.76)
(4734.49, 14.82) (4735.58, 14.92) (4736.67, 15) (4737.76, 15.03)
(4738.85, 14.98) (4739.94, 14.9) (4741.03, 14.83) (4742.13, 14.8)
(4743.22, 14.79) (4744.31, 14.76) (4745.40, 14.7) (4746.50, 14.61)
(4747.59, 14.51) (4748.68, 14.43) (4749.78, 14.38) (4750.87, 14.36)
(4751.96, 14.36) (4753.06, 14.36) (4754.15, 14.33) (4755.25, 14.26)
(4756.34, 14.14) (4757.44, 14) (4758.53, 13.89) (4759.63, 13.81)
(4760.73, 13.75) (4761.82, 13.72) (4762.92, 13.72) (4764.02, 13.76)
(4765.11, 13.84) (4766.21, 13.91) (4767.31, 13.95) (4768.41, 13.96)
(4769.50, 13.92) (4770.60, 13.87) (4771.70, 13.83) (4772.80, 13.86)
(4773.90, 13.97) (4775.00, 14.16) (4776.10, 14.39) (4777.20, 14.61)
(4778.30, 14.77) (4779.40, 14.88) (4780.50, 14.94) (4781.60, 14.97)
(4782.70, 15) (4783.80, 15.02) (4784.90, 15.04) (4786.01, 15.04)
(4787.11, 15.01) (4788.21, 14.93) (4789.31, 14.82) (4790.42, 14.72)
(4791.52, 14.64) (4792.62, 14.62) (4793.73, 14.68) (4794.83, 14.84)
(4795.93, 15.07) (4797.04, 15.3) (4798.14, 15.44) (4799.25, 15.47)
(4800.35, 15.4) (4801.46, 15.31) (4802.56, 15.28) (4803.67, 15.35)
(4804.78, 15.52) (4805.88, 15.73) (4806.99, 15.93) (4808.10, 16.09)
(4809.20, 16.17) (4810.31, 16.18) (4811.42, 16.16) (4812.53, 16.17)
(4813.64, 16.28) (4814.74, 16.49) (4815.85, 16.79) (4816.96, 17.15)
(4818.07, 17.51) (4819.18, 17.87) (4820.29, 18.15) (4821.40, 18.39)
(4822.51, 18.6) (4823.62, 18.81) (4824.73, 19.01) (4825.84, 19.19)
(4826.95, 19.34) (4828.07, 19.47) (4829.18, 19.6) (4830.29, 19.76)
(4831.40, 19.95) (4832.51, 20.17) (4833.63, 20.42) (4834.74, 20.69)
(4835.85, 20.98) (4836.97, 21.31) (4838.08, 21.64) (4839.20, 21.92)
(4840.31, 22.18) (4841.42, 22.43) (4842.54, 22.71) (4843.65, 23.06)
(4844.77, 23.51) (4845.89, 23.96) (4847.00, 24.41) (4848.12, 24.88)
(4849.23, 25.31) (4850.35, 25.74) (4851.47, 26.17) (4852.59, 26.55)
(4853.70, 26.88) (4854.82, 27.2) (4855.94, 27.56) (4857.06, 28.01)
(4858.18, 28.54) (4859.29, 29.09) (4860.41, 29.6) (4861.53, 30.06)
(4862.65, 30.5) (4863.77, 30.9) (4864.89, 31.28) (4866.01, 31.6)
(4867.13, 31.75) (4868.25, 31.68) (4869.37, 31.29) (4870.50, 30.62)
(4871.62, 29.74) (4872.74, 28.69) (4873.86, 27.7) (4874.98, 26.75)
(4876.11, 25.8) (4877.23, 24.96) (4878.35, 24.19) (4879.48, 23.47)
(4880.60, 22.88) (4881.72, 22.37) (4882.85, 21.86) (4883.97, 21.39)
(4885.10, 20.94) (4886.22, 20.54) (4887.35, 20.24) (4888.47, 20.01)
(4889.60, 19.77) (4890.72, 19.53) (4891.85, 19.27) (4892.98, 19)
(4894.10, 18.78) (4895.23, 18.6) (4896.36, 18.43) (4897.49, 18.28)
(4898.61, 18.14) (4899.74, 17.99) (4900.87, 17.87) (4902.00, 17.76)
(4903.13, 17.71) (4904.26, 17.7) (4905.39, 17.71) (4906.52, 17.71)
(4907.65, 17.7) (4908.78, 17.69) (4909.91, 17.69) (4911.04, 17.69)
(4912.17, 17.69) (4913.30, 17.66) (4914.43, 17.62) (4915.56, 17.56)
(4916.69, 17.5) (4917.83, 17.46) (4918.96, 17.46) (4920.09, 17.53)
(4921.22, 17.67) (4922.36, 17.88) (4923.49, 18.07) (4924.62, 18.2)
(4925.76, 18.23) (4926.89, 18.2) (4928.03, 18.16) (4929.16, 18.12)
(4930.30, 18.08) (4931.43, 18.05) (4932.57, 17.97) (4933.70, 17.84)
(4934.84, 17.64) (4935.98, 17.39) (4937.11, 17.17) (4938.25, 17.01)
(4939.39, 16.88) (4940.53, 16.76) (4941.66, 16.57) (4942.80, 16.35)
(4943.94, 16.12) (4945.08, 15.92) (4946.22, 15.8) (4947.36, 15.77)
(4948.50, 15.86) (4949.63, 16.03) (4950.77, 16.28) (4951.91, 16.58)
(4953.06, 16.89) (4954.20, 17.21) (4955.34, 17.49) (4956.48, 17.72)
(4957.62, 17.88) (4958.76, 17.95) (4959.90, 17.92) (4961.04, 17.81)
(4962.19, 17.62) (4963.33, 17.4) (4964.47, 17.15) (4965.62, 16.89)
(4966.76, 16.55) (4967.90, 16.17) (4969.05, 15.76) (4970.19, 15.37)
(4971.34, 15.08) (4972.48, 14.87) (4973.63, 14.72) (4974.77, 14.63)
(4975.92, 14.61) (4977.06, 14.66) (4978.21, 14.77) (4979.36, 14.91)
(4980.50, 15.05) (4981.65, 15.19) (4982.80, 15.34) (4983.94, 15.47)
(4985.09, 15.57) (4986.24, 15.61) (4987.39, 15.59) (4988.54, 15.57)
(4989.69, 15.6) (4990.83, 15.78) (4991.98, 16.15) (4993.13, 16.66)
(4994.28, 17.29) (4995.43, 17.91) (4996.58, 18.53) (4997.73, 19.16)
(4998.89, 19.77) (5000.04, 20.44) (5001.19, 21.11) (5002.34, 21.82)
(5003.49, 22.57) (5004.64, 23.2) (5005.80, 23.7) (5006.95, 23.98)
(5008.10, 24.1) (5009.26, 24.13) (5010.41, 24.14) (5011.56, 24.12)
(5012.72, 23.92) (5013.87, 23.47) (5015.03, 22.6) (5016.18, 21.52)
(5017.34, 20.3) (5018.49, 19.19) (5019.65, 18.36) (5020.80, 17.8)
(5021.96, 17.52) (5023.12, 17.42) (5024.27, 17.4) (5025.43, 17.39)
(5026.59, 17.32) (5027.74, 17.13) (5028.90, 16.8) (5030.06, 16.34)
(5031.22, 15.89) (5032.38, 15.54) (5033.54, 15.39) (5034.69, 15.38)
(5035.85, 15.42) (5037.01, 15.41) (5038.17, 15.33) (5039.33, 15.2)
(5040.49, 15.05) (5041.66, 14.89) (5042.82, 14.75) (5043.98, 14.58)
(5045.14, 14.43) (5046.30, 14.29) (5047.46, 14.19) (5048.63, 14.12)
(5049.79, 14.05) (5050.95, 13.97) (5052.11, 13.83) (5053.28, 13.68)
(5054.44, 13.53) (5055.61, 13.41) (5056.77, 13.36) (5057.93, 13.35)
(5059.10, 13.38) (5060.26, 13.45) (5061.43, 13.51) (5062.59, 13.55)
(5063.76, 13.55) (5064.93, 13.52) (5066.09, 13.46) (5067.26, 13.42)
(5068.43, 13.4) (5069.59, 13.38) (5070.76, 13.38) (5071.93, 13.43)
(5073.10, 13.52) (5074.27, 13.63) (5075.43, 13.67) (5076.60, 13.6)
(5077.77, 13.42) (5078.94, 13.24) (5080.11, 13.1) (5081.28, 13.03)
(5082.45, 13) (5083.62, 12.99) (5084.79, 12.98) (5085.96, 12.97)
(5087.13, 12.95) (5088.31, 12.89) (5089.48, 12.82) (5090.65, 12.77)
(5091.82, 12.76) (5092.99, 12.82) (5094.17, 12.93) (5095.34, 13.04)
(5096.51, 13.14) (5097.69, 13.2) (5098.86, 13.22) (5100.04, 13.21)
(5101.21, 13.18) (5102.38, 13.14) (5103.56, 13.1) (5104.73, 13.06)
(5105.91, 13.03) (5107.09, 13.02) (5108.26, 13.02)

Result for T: 1.13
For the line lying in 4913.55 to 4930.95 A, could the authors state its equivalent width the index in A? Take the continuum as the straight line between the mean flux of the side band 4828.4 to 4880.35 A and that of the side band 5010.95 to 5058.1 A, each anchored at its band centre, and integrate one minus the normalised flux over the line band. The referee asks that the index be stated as 3.5 A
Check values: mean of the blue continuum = 25.7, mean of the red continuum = 16.6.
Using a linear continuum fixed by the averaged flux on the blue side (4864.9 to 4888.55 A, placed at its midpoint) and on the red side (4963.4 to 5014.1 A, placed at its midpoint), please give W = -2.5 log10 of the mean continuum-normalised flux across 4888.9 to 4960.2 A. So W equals 0.27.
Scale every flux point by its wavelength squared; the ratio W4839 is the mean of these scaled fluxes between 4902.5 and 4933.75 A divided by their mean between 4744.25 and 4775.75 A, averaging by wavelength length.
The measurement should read 1.35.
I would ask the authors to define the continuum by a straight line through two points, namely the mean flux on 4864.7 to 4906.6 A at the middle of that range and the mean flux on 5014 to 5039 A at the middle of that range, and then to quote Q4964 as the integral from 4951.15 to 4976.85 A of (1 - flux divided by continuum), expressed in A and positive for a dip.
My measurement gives 4.3 A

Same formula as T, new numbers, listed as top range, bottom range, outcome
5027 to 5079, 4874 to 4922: 0.78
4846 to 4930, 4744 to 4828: 1.52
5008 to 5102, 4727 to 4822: 1.14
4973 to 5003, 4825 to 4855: 0.79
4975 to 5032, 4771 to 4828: 1.28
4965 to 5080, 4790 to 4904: 0.82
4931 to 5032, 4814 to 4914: 0.83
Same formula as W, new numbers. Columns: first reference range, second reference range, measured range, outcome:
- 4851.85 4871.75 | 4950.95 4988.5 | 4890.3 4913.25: 0.33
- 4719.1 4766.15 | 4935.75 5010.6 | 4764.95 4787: 0.04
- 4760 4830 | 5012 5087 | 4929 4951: -0.10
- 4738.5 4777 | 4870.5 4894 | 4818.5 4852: -0.08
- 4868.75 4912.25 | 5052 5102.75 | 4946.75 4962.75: 0.09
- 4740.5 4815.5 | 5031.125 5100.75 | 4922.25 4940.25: -0.24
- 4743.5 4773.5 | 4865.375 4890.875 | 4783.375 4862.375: 0.04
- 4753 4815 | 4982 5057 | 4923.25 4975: -0.01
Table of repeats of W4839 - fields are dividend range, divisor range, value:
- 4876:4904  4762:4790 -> 1.48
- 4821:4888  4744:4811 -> 1.72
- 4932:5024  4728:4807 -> 1.33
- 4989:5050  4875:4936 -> 1.00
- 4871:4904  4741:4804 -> 1.55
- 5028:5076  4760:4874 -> 0.80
